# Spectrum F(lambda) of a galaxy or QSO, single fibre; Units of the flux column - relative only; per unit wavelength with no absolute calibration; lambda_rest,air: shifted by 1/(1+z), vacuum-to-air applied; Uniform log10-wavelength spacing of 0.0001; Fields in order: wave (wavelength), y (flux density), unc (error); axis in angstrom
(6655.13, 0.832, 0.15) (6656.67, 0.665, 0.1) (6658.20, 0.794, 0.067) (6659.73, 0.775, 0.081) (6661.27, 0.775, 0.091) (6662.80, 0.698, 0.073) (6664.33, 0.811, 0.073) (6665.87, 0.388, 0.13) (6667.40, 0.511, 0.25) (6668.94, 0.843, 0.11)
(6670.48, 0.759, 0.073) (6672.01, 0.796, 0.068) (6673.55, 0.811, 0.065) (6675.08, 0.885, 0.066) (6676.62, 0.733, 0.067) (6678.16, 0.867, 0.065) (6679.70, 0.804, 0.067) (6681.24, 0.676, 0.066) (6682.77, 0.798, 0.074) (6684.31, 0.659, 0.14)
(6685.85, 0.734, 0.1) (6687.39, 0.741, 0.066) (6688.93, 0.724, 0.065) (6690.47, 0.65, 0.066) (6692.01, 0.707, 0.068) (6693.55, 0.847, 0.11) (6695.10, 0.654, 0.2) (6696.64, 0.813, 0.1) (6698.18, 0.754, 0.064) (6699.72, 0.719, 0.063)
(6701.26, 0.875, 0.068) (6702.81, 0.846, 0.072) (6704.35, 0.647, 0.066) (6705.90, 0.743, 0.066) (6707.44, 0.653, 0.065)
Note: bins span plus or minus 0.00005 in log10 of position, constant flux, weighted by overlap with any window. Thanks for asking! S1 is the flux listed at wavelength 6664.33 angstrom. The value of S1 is 0.811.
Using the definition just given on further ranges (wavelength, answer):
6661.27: 0.775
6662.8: 0.698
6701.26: 0.875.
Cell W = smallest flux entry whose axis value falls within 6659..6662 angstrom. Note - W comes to 0.775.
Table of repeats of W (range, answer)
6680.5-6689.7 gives 0.659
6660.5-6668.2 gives 0.388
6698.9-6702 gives 0.719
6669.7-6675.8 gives 0.759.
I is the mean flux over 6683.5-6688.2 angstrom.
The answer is 0.712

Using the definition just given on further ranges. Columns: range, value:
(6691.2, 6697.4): 0.754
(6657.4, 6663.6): 0.761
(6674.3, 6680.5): 0.821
